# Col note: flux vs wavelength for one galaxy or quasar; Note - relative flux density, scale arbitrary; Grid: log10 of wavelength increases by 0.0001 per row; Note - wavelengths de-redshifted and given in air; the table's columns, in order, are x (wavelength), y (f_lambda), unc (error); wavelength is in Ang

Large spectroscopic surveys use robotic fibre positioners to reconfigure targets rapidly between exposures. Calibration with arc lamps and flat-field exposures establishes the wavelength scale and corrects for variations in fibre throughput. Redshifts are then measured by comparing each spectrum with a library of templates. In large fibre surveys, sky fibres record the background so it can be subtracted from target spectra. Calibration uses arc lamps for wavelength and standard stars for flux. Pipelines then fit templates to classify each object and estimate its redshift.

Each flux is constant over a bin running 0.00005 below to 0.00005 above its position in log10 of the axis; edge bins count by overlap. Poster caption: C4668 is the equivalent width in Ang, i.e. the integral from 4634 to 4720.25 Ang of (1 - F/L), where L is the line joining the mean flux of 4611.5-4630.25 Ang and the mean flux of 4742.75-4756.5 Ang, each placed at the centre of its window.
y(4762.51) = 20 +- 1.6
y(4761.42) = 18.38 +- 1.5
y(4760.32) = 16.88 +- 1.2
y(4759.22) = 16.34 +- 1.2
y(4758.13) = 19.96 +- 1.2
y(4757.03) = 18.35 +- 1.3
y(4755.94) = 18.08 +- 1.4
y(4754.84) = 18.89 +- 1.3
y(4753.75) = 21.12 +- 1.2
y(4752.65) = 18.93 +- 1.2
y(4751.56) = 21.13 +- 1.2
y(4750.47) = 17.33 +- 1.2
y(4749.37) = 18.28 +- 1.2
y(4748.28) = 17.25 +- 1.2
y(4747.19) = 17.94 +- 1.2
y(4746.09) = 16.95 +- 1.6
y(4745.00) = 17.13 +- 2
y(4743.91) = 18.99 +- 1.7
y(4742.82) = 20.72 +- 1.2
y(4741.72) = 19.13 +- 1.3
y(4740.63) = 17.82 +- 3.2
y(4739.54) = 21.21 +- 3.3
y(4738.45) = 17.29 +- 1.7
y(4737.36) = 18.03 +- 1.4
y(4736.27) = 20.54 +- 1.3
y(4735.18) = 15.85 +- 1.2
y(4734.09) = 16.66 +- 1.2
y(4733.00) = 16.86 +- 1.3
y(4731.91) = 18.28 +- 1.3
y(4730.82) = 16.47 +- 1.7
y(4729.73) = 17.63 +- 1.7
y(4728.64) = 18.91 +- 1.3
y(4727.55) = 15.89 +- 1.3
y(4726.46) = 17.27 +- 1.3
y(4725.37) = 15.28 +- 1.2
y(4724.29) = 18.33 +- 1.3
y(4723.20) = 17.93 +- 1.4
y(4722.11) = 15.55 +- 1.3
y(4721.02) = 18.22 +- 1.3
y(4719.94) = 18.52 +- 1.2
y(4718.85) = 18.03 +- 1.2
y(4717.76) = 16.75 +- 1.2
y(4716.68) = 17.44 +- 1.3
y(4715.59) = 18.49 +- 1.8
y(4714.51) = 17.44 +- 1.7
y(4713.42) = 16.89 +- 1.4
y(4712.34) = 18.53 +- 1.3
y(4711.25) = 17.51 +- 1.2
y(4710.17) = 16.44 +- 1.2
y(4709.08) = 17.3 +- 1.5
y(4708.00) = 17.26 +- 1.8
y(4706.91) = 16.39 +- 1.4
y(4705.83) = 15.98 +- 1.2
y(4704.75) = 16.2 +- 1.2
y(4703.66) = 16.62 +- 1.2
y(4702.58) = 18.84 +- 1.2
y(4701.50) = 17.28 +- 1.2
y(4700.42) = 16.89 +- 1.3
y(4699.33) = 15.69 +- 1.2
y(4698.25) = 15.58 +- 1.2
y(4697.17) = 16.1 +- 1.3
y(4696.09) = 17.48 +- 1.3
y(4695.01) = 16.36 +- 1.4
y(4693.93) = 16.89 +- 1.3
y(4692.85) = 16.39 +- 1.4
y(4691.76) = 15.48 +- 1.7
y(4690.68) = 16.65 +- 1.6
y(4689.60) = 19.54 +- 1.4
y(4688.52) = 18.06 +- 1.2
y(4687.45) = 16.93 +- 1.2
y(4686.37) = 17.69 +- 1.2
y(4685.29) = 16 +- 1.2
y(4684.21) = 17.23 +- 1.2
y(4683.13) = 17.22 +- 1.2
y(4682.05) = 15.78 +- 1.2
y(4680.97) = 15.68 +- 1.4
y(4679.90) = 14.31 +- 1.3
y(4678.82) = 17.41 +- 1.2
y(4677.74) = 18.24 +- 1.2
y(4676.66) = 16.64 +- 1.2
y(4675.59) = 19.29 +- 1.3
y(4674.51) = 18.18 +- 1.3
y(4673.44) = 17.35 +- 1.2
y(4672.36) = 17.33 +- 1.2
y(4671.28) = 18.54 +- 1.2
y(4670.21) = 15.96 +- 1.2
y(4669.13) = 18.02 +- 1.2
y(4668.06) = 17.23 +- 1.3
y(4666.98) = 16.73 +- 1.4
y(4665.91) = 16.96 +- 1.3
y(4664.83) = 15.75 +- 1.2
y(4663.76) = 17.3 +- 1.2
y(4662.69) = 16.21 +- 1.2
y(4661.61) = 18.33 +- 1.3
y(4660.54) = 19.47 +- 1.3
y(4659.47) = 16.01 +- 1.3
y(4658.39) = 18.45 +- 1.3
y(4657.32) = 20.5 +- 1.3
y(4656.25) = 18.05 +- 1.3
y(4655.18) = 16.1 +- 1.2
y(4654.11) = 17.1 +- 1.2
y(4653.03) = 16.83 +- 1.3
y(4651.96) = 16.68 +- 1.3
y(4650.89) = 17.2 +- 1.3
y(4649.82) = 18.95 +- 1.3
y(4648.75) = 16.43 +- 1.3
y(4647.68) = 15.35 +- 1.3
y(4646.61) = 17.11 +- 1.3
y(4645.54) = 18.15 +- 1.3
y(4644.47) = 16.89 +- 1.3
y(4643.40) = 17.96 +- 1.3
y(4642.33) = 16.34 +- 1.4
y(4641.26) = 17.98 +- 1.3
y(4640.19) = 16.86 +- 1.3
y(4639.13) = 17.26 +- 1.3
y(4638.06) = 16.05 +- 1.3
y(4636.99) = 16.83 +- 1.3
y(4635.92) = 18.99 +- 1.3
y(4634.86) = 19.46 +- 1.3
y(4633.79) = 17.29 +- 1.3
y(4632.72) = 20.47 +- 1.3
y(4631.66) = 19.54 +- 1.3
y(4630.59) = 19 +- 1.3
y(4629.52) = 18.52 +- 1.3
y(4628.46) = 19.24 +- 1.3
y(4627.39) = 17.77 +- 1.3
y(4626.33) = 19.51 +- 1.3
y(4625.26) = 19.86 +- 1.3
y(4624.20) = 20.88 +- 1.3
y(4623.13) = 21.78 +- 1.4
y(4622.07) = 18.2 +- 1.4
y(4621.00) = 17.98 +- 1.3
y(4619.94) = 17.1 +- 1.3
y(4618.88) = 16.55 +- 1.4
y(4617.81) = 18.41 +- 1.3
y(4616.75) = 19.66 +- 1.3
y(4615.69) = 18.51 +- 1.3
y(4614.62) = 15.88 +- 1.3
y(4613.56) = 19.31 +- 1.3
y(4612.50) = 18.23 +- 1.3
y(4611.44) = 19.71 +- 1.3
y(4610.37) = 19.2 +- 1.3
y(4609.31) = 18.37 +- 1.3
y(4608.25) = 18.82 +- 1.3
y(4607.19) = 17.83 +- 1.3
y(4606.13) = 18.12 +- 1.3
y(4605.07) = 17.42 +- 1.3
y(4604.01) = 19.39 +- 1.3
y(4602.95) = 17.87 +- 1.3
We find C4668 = 6.76 Ang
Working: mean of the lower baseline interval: 18.7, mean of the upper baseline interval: 18.6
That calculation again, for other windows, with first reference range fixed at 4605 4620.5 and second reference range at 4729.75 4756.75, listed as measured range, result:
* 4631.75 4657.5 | 1.04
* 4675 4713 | 2.90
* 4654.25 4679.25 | 0.99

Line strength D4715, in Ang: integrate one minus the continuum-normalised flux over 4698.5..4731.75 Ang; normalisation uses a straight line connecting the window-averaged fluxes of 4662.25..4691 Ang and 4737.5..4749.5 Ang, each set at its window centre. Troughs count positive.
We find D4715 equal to 1.3 Ang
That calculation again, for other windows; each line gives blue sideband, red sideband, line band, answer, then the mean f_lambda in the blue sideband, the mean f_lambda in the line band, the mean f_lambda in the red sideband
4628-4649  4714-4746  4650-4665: 0.3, 17.8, 17.5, 17.8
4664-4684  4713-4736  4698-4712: 0.3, 17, 16.8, 17.3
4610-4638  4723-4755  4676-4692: 1.3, 18.7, 16.9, 18.1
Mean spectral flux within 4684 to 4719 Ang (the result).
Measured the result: 17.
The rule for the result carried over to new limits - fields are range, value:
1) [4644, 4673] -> 17.3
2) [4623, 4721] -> 17.5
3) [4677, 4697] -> 16.8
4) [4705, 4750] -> 17.6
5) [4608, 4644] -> 18.4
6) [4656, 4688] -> 17.3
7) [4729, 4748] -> 18.1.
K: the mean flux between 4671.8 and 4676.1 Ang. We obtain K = 18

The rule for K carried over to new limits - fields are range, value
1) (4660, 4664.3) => 17.9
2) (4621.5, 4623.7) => 19.9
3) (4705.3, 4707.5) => 16.2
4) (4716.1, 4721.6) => 17.8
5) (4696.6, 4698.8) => 15.9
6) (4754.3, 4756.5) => 18.5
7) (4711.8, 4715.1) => 17.7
